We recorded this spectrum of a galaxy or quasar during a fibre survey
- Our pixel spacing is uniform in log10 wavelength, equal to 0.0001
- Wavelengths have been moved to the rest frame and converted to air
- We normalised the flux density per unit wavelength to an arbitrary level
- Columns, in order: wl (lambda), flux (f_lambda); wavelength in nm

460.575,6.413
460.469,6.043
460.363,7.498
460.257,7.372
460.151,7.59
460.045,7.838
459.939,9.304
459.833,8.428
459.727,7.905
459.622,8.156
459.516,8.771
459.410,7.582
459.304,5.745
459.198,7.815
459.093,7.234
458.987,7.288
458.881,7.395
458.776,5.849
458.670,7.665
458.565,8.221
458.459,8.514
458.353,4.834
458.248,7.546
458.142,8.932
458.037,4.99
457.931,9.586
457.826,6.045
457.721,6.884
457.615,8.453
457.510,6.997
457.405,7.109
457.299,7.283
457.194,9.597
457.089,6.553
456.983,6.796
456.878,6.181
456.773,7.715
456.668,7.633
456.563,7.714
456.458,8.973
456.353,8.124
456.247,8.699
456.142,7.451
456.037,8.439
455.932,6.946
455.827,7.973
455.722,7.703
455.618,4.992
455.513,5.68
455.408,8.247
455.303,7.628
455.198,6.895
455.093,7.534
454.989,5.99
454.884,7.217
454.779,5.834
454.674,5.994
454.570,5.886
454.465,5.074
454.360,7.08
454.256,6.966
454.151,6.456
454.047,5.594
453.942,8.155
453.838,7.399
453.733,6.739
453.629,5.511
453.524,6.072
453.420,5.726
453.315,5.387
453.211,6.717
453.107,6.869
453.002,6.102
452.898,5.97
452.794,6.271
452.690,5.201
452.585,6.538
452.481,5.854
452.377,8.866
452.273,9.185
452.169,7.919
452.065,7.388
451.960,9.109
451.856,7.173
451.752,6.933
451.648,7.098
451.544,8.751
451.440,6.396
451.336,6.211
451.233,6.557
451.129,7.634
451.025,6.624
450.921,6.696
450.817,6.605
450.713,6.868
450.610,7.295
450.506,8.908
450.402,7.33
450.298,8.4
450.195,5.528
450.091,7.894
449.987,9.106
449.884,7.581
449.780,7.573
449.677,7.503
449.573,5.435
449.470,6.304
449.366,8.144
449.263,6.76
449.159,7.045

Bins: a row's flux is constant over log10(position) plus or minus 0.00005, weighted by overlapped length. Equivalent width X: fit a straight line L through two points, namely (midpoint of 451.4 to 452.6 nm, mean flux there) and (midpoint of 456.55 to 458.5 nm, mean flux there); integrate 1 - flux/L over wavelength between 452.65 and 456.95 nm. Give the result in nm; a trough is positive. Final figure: 0.39 nm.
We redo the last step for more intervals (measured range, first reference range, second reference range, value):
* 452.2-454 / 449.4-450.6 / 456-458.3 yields 0.209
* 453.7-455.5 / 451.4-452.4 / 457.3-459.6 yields 0.216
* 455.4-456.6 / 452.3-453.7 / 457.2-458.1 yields -0.102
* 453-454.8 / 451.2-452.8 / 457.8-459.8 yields 0.239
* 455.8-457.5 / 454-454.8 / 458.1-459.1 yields -0.229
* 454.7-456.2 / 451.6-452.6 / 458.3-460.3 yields 0.114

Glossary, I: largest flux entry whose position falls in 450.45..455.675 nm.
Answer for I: 9.185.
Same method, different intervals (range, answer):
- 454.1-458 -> 9.597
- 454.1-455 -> 7.217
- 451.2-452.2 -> 9.109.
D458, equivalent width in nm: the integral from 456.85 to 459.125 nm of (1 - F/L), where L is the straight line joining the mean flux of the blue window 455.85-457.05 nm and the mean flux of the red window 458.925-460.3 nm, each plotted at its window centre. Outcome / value 0.13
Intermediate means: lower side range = 7.69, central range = 7.28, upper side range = 7.77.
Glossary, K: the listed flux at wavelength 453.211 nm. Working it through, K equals 6.717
